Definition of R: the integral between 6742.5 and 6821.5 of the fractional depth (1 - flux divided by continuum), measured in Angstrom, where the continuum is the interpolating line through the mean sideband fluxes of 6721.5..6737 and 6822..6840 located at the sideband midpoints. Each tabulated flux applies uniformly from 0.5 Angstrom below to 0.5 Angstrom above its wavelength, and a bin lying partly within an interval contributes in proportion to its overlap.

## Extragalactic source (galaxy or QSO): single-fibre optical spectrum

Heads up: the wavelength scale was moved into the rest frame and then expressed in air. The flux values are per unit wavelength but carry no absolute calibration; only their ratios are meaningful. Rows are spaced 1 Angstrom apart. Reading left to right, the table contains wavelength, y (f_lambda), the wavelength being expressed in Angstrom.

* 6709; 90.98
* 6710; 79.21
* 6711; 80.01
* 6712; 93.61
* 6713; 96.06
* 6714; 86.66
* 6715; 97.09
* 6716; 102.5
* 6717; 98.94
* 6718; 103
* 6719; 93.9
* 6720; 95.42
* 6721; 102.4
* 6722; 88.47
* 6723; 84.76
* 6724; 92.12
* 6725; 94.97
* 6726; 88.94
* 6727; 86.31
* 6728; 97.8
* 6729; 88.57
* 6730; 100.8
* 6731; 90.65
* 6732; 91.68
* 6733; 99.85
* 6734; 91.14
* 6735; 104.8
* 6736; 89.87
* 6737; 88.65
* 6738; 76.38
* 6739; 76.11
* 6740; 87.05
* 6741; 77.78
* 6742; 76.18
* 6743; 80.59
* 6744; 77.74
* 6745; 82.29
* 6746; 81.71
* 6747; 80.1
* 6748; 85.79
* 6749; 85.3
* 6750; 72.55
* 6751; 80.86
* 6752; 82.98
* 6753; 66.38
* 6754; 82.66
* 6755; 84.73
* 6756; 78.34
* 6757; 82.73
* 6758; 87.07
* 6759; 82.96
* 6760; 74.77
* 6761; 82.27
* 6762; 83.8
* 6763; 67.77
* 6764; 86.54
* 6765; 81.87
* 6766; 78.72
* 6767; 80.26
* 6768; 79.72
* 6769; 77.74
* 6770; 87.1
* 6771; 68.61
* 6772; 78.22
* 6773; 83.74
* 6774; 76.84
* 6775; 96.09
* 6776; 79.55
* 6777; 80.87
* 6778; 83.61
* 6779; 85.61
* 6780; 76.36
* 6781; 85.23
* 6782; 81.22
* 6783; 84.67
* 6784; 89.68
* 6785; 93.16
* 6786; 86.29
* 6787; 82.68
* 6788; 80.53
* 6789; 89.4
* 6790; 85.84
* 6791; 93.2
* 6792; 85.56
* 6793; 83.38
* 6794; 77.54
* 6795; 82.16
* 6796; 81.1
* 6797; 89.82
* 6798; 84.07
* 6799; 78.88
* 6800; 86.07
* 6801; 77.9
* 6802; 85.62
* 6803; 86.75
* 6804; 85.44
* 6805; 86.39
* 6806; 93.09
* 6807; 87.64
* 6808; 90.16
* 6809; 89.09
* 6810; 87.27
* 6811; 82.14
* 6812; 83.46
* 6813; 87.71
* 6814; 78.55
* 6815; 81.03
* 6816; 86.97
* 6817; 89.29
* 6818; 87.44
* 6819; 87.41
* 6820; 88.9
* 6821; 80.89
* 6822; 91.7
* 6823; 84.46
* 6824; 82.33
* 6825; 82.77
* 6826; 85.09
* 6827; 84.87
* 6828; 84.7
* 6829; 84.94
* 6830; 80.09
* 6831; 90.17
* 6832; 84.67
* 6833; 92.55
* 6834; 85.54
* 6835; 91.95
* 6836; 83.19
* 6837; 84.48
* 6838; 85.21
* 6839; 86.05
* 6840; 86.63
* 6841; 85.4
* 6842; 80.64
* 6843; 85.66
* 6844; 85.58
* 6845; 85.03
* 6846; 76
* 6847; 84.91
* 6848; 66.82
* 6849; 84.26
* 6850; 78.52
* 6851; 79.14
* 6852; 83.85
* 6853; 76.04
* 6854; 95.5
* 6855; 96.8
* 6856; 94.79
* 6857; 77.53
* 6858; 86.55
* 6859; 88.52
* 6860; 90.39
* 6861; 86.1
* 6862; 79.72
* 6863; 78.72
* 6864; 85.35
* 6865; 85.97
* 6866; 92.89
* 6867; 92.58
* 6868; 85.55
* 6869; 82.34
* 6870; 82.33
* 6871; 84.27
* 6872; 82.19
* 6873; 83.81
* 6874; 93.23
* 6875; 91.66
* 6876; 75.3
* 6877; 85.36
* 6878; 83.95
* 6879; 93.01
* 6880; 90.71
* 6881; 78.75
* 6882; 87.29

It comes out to 5.1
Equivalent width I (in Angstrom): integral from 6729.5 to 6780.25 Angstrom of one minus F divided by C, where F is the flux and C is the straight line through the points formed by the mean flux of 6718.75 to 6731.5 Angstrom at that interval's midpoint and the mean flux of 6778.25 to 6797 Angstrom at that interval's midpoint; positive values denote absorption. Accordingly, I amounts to 3.6 Angstrom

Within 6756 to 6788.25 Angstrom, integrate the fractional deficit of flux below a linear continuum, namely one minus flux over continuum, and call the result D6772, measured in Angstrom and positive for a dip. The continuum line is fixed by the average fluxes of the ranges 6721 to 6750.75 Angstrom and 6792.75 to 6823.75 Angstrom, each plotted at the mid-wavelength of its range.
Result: 1.5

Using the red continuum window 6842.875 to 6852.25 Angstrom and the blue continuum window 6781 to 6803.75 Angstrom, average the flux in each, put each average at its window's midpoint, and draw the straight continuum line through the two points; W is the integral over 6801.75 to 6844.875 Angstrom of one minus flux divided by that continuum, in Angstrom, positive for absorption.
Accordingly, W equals -1.77 Angstrom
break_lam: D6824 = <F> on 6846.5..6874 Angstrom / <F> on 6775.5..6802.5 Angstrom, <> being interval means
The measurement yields 1.01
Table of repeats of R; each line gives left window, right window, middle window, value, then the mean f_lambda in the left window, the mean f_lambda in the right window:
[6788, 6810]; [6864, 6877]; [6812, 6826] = 0.1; 85.6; 86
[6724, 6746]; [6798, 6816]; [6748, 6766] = 1.4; 88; 85.2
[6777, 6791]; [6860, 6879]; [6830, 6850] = 0.3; 85.1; 85.4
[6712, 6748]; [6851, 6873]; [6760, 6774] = 1.5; 90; 85.9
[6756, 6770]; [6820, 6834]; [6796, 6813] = -0.4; 80.6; 85.5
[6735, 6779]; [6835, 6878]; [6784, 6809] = -0.9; 81.1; 84.7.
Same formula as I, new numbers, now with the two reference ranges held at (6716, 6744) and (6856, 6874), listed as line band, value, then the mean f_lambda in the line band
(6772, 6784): 0.8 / 83.1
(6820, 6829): 0.2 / 84.9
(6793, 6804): 0.6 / 83.1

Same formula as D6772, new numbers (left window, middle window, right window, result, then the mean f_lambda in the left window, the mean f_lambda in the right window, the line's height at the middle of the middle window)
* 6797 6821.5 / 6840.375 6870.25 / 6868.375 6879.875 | 0.3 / 85.6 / 85.4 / 85.5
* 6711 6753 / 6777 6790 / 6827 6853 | 0.2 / 88.7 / 83.7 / 86.3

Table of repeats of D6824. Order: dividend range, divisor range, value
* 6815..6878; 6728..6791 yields 1.02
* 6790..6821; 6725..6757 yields 1.00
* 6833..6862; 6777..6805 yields 1.00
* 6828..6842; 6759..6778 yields 1.07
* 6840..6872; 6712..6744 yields 0.93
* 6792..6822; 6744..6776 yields 1.06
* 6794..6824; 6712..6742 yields 0.93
